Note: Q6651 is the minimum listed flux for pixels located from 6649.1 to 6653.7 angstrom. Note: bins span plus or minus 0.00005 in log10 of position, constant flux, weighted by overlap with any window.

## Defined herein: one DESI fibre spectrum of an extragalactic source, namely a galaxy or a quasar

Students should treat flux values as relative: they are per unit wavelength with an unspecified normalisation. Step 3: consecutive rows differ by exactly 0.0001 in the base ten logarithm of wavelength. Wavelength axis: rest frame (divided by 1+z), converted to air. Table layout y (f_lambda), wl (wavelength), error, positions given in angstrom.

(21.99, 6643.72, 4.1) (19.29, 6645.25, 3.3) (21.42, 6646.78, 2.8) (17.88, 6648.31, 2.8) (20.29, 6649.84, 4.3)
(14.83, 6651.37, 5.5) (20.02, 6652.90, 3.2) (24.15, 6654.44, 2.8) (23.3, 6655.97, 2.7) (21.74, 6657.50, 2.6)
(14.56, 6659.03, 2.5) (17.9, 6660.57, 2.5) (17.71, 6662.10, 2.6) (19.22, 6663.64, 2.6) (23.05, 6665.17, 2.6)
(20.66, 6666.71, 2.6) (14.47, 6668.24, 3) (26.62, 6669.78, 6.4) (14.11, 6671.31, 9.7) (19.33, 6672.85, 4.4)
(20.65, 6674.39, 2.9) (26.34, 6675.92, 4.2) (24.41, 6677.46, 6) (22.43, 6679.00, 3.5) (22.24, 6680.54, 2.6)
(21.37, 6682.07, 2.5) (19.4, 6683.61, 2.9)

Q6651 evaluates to 14.83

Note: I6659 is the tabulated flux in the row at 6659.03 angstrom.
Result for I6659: 14.56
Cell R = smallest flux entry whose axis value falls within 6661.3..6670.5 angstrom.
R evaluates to 14.47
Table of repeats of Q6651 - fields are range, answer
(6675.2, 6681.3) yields 22.24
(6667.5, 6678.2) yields 14.11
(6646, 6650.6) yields 17.88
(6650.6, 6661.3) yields 14.56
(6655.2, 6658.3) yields 21.74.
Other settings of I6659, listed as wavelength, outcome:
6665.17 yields 23.05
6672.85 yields 19.33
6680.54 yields 22.24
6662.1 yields 17.71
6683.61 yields 19.4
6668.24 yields 14.47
